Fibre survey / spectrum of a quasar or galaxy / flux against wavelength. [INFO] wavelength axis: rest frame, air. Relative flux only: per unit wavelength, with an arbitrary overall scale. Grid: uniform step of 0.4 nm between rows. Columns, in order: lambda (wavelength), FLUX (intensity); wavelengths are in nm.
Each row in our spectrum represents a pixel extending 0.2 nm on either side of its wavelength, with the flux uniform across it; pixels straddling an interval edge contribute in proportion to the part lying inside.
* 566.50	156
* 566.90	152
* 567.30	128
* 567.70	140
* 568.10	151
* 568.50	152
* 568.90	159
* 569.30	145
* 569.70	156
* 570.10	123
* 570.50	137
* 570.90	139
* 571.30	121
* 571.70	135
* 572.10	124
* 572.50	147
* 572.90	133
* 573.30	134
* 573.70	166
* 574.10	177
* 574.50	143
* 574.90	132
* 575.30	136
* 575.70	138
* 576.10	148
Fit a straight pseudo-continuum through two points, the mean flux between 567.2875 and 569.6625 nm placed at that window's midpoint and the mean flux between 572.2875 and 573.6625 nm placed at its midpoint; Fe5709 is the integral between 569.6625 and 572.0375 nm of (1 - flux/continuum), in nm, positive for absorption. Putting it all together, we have 0.19 nm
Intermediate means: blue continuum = 148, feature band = 133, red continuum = 141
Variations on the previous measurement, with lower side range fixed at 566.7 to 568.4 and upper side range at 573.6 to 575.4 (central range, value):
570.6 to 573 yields 0.236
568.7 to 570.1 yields -0.036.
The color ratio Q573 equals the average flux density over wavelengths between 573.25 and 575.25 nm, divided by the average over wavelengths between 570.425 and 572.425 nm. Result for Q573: 1.1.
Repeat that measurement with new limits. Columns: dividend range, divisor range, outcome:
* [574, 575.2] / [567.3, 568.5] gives 1.02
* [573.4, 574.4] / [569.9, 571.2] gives 1.25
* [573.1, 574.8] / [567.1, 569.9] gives 1.04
